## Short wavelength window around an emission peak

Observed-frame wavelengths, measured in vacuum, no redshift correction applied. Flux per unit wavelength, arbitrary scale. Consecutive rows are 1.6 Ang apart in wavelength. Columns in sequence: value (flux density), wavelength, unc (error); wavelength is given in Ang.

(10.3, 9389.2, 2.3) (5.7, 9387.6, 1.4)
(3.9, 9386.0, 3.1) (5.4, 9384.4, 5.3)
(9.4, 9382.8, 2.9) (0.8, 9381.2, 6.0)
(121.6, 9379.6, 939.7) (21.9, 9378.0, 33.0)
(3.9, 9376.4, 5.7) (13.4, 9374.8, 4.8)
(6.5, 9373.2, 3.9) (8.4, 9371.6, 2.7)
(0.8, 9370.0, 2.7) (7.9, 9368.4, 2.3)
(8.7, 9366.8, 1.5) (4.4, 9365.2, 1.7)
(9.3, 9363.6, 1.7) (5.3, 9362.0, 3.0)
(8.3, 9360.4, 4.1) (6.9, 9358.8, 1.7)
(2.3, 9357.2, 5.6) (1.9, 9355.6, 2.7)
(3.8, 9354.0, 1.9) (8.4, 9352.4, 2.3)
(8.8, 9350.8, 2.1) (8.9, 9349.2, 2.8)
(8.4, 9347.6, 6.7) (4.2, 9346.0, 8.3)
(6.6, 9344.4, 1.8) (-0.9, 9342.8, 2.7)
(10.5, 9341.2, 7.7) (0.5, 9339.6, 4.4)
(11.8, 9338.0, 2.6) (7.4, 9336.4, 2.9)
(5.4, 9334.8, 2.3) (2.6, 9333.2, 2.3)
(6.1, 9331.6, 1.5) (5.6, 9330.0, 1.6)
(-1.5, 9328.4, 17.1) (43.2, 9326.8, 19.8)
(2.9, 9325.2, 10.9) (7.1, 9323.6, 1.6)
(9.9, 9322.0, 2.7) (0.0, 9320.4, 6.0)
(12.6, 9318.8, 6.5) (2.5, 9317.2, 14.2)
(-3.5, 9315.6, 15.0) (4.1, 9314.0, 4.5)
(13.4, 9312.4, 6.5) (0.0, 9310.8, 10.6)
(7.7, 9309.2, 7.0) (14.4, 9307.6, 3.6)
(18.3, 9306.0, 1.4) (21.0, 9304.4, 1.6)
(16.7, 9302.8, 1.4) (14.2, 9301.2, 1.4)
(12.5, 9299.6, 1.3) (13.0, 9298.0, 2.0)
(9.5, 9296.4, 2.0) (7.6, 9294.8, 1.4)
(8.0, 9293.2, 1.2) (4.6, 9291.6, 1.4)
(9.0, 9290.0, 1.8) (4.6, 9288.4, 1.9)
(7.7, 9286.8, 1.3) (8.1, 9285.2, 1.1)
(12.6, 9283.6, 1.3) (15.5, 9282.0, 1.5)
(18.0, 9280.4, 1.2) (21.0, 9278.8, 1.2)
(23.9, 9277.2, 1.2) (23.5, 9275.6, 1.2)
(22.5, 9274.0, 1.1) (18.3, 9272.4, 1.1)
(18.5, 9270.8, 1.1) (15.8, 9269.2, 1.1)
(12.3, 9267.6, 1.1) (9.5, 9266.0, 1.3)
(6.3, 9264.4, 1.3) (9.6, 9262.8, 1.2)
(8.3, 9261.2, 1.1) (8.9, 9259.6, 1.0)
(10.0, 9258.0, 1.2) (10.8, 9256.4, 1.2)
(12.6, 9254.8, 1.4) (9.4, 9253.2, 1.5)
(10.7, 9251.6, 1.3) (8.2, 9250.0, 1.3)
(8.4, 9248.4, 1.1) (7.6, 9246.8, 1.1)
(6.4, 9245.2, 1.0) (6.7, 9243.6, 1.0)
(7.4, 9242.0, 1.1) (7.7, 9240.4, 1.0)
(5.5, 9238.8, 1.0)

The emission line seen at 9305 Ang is [N II] 6583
